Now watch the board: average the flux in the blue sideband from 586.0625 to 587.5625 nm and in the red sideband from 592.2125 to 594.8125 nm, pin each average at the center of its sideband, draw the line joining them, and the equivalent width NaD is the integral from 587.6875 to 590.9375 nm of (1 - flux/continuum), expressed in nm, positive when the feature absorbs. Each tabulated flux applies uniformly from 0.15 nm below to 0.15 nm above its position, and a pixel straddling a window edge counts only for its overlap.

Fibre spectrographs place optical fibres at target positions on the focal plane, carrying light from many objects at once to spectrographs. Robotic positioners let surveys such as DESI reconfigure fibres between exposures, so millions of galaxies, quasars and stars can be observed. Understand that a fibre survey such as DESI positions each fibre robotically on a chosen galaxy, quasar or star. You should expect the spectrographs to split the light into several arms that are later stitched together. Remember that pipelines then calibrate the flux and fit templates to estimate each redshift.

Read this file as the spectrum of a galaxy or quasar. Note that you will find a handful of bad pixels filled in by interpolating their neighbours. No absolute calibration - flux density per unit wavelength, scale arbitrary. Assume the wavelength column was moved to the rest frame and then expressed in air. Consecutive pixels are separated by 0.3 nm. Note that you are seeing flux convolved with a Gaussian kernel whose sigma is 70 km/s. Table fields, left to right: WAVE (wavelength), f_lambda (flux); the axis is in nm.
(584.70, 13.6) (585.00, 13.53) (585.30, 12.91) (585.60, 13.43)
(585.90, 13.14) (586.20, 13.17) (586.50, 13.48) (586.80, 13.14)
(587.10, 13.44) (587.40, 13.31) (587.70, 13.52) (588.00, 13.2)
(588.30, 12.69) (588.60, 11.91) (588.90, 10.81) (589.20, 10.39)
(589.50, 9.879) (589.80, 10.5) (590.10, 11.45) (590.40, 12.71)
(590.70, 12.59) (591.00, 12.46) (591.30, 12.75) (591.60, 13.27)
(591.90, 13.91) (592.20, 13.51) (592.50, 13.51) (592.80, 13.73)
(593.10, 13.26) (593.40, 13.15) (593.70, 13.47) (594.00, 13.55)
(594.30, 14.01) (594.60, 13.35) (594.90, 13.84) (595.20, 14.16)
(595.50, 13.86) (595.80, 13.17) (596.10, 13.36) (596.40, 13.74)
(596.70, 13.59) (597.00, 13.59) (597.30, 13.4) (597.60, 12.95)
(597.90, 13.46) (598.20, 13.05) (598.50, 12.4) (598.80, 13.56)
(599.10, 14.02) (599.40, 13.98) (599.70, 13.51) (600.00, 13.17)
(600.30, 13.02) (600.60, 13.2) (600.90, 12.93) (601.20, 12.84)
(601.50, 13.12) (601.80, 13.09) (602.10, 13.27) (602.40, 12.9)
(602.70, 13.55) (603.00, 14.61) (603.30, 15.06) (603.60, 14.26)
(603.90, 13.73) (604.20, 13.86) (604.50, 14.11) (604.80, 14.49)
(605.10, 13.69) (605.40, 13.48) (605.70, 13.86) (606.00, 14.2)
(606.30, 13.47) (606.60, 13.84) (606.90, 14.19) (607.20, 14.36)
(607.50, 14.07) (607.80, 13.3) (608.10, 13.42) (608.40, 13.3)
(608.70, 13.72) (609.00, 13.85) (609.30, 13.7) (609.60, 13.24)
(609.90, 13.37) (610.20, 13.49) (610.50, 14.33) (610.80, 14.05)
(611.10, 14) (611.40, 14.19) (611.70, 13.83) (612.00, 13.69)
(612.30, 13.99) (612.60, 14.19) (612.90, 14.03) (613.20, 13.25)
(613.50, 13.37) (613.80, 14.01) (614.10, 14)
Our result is 0.40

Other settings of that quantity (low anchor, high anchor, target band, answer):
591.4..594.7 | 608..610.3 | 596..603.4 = 0.059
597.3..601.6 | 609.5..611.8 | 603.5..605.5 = -0.066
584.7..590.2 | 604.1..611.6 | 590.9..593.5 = -0.103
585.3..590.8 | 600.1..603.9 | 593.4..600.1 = -0.220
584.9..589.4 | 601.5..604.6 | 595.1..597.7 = -0.032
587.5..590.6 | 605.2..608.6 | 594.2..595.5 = -0.150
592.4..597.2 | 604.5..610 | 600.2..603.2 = 0.087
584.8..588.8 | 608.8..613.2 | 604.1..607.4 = -0.069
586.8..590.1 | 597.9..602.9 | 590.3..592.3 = -0.119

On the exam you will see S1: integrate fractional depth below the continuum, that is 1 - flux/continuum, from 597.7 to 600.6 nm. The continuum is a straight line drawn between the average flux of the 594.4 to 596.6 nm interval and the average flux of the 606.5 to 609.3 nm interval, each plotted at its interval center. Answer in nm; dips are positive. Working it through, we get 0.07 nm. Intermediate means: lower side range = 13.6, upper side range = 13.8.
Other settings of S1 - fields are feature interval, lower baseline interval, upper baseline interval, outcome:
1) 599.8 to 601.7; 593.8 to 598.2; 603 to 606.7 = 0.10 nm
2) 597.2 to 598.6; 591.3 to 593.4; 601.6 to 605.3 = 0.06 nm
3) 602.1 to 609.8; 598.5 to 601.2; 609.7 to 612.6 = -0.12 nm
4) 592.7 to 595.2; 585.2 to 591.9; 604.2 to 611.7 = -0.14 nm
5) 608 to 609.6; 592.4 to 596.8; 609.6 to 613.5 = 0.02 nm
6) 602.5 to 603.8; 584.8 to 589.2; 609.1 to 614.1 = -0.08 nm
